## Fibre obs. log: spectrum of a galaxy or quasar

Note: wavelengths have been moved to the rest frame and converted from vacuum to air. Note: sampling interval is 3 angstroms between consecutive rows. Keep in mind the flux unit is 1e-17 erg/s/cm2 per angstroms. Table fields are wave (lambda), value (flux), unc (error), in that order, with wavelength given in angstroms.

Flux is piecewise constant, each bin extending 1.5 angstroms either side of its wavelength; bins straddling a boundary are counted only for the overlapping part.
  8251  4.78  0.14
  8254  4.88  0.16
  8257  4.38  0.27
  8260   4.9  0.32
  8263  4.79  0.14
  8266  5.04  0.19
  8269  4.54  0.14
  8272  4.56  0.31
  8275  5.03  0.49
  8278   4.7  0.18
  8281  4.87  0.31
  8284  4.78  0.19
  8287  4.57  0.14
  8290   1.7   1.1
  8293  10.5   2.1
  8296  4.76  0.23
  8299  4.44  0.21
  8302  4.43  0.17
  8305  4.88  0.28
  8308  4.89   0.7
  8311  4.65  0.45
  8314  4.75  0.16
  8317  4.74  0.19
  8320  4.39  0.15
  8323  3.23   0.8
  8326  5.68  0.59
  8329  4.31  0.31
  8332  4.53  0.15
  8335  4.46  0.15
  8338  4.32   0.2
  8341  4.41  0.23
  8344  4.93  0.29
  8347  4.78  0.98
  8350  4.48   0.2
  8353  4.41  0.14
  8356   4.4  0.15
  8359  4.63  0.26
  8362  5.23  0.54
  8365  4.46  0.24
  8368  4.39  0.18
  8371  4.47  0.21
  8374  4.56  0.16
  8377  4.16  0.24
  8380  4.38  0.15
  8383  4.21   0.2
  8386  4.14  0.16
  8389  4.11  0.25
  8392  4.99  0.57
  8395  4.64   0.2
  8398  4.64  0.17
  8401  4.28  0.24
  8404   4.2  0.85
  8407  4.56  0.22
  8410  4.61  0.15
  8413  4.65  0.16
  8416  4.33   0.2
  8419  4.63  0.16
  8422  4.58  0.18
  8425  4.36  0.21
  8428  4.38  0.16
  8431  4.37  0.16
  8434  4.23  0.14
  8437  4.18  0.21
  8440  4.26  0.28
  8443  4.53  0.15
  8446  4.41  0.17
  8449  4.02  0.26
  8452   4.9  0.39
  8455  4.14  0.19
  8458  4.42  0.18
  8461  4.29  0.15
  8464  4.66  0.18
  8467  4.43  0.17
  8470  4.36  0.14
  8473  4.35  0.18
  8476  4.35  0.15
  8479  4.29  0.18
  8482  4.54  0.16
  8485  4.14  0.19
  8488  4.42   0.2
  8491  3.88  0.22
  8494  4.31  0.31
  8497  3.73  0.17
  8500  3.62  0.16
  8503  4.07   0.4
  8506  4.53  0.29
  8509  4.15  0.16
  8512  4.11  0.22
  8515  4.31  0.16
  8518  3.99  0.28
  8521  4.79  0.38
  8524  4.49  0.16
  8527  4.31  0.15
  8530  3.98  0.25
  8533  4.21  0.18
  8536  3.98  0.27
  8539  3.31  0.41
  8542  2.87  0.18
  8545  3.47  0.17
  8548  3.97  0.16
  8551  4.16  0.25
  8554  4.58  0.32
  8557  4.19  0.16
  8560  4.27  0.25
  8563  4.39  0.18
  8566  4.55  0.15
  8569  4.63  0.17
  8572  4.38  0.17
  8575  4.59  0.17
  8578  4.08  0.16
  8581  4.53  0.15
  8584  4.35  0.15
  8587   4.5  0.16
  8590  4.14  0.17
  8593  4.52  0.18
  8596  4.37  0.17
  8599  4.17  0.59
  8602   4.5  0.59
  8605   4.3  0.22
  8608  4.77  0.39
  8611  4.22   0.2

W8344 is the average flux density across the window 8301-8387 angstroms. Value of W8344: 4.53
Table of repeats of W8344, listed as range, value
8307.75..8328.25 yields 4.59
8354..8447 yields 4.45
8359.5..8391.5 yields 4.44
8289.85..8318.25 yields 5.13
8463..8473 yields 4.45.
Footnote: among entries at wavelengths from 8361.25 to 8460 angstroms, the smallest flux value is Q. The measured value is 4.02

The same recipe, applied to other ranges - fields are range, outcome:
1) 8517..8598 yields 2.87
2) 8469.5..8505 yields 3.62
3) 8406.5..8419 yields 4.33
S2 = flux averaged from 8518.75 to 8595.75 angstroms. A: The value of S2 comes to 4.21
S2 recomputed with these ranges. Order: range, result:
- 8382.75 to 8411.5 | 4.45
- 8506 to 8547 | 4.02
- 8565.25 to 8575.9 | 4.53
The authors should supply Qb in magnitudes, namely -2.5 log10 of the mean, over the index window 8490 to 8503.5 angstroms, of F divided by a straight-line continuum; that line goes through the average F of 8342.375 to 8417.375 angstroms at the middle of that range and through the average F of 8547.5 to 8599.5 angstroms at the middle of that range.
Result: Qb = 0.13 mag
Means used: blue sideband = 4.51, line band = 3.91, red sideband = 4.36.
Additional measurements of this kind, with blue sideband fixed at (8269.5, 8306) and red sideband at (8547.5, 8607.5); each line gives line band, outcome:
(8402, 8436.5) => 0.06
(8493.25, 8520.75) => 0.10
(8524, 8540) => 0.11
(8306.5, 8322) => 0.05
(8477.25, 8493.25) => 0.07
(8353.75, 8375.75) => 0.05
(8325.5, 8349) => 0.05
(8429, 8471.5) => 0.06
